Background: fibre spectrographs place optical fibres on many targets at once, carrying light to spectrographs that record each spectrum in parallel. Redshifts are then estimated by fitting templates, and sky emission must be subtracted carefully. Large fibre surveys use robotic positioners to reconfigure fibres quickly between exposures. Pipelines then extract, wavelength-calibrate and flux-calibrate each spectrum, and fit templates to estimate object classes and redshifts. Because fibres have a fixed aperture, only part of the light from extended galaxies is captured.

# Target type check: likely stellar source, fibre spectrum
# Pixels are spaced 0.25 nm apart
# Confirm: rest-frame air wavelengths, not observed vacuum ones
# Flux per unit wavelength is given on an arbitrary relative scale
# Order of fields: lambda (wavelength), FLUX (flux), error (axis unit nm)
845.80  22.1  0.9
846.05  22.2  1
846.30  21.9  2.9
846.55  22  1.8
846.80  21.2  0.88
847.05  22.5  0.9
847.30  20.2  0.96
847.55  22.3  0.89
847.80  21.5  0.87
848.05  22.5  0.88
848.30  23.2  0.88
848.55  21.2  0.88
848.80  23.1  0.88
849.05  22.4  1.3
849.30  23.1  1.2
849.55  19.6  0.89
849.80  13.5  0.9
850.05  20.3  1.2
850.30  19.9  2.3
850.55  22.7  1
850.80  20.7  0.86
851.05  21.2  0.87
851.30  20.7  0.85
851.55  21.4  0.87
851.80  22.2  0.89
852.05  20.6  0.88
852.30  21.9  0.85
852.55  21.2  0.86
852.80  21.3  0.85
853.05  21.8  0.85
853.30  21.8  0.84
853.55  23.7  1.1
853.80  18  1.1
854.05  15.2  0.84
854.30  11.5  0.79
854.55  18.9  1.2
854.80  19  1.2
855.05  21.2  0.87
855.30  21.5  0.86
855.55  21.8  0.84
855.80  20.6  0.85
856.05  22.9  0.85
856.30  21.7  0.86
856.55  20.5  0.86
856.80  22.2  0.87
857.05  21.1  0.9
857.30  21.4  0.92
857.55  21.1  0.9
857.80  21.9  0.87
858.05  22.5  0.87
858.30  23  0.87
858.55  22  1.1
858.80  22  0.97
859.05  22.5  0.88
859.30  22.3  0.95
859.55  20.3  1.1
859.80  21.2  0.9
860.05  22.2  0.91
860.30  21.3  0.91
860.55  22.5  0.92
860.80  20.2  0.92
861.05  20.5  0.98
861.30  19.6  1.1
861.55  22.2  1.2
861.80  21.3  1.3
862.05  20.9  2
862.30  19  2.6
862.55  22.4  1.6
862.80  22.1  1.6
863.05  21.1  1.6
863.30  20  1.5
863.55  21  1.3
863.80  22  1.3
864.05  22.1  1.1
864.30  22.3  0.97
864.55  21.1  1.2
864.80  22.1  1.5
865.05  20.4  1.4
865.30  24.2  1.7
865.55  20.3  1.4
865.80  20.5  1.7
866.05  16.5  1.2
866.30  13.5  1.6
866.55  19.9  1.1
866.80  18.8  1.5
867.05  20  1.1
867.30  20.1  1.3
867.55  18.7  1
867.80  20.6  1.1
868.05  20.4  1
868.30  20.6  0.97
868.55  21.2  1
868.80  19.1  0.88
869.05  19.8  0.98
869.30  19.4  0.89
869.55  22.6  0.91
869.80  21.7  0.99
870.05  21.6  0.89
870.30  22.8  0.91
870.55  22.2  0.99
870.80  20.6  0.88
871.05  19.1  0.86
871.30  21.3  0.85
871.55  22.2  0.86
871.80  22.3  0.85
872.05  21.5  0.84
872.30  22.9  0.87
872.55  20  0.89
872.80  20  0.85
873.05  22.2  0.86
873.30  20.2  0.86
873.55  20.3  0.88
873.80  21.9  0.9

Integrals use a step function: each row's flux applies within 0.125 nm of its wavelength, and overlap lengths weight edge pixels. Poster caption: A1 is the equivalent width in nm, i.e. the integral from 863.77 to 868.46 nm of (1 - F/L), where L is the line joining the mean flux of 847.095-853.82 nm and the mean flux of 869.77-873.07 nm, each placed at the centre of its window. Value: 0.26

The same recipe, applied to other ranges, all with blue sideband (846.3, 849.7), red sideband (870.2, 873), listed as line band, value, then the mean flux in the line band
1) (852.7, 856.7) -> 0.298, 20.1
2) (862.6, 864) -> 0.012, 21.3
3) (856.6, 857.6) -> 0.012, 21.4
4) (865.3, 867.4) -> 0.241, 19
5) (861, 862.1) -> 0.033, 20.9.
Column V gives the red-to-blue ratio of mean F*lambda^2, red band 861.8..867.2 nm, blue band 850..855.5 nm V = 1.04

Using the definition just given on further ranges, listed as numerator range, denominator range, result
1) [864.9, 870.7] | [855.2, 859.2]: 0.95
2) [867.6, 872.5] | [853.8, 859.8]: 1.05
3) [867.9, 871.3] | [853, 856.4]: 1.08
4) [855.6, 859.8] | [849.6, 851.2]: 1.12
